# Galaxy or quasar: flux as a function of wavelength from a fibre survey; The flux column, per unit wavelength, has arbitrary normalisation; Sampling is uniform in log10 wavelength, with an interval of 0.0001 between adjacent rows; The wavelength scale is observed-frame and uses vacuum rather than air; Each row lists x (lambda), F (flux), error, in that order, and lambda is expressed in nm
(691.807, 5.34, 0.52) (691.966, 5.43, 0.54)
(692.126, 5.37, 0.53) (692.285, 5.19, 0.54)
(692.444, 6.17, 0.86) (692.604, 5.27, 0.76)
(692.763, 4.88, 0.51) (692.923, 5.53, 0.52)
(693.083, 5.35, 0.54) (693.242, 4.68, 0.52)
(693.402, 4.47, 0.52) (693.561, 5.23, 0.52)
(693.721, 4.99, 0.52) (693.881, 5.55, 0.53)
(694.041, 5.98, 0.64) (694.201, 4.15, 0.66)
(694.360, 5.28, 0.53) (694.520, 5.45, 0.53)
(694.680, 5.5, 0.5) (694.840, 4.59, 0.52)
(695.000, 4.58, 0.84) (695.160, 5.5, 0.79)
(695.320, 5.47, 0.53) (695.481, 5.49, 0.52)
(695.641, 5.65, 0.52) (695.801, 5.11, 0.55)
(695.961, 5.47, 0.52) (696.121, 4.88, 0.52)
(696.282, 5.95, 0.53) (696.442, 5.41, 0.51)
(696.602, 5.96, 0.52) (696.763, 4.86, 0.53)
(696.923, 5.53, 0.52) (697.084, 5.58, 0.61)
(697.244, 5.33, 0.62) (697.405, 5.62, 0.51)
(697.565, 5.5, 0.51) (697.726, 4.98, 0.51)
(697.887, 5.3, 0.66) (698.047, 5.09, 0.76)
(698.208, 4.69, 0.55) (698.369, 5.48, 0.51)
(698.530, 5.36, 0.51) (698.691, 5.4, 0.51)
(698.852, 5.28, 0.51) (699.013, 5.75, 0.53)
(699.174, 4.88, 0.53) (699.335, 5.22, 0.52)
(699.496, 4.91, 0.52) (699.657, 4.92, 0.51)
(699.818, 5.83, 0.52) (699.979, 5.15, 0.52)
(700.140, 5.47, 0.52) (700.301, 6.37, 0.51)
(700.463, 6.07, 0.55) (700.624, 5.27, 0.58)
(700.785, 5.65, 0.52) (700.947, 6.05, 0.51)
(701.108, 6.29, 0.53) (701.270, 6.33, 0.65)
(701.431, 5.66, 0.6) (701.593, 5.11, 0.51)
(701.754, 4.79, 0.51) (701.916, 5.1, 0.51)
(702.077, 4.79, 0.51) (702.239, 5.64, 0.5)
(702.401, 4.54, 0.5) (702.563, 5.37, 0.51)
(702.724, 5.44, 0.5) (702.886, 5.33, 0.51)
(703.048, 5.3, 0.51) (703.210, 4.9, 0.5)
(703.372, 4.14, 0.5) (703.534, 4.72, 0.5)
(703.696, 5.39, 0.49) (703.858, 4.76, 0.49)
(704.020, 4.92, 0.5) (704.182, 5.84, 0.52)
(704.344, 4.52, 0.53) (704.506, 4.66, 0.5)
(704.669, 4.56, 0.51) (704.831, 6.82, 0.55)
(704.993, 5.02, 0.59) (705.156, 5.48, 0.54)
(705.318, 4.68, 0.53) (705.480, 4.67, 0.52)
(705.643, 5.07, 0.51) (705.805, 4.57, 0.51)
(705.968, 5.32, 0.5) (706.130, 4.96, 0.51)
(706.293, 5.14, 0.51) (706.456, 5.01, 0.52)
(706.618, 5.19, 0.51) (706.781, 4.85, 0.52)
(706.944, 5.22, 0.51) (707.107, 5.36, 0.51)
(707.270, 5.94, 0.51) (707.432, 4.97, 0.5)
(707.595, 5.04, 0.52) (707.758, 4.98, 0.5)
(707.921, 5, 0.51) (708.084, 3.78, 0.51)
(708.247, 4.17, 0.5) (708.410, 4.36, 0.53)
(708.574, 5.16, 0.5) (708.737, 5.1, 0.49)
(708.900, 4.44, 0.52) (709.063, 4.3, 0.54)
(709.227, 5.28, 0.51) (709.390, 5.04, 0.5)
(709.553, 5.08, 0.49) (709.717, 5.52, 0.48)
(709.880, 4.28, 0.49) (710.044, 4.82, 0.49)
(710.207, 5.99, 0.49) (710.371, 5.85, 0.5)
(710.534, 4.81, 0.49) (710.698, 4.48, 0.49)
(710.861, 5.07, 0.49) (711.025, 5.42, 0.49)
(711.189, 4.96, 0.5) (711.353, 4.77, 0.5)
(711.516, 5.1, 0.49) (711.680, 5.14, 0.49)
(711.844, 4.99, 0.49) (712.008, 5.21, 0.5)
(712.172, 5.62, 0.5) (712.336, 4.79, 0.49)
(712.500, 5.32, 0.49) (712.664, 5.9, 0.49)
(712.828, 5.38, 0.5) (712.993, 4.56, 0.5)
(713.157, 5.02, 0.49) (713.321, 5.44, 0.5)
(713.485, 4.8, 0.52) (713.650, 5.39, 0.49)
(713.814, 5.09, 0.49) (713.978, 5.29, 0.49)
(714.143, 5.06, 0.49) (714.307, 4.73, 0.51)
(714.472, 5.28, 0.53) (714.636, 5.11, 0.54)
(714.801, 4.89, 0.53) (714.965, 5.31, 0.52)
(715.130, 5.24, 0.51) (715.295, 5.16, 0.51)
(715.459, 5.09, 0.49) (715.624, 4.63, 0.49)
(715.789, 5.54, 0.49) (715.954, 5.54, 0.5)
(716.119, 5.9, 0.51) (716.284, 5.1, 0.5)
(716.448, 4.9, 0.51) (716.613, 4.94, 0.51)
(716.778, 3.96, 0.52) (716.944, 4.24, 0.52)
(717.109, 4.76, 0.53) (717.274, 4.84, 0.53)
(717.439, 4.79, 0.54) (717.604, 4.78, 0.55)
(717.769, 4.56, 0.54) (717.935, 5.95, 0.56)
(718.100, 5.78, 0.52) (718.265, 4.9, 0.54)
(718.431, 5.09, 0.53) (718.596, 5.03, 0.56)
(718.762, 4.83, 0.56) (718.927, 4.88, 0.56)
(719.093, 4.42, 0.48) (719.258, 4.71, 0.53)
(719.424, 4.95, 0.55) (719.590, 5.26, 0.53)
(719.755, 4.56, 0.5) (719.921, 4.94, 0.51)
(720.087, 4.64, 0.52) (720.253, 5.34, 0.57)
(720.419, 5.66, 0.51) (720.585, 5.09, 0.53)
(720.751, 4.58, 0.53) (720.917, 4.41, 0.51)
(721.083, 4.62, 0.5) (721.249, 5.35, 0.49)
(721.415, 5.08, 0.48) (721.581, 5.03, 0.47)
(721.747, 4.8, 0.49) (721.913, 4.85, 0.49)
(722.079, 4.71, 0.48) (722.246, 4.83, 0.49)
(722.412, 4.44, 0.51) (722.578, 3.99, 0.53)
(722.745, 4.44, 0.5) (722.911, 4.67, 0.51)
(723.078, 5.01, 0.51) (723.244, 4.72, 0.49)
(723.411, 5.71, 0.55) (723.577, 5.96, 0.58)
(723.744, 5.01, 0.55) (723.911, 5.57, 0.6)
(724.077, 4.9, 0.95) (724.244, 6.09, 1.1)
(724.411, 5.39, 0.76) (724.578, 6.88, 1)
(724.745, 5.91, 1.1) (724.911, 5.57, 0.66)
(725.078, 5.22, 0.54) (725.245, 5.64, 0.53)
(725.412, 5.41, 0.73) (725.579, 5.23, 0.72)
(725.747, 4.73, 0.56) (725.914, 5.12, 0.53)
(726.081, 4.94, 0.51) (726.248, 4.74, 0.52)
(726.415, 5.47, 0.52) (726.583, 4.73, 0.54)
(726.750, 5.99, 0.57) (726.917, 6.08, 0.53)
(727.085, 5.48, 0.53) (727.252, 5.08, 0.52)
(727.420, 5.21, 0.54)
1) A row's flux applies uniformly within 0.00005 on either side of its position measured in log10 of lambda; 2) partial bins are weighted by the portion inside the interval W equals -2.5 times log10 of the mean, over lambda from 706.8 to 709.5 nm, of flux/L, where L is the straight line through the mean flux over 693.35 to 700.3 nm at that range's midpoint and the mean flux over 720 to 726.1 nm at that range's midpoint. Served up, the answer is 0.07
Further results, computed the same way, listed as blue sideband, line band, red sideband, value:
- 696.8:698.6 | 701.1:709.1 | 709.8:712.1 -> 0.03 mag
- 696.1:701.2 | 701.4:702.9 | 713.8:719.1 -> 0.04 mag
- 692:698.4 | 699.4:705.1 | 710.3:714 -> -0.02 mag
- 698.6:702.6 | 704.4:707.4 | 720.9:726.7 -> 0.05 mag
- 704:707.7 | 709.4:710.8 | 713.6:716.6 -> 0.01 mag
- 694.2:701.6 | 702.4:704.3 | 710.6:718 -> 0.05 mag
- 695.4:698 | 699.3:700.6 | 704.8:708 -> -0.04 mag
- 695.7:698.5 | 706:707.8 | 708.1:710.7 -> -0.04 mag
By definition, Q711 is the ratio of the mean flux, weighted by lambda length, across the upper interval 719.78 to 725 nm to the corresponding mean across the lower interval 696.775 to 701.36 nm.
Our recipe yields 0.93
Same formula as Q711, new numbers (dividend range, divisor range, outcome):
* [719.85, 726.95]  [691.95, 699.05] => 0.97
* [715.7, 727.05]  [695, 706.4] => 0.96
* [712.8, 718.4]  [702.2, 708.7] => 1.01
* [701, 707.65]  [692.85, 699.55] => 0.98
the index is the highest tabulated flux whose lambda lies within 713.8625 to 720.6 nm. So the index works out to 5.95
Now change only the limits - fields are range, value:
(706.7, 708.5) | 5.94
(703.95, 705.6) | 6.82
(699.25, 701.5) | 6.37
